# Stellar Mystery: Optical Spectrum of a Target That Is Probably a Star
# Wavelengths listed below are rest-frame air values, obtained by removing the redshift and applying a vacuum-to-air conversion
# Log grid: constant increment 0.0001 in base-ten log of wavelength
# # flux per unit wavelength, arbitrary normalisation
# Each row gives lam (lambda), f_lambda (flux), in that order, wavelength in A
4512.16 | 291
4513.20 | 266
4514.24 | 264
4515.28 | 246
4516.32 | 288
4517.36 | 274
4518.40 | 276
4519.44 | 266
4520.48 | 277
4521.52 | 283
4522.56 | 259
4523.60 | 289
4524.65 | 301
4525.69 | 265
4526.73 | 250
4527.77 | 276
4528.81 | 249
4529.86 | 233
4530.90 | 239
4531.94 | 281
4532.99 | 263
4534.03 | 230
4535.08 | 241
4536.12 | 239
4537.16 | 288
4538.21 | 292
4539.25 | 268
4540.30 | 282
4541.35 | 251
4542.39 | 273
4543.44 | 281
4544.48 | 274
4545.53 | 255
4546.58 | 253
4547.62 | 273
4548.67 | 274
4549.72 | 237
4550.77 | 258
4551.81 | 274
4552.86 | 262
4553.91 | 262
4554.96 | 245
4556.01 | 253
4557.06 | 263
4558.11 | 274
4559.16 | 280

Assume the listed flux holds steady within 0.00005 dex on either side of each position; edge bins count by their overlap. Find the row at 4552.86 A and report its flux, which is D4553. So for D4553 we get 262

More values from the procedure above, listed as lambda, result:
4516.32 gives 288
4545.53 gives 255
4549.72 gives 237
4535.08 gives 241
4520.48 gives 277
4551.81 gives 274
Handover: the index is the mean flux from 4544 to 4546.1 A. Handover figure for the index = 263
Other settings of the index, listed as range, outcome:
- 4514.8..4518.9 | 271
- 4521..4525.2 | 283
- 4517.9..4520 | 271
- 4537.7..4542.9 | 273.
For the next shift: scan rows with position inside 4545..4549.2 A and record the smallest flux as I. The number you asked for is 253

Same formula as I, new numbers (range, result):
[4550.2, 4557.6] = 245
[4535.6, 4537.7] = 239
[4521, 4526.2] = 259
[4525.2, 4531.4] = 233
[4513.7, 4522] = 246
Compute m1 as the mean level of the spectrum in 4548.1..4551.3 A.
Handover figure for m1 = 257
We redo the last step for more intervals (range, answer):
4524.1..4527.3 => 272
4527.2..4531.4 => 249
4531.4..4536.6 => 251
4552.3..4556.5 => 255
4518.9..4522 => 275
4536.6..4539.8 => 282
